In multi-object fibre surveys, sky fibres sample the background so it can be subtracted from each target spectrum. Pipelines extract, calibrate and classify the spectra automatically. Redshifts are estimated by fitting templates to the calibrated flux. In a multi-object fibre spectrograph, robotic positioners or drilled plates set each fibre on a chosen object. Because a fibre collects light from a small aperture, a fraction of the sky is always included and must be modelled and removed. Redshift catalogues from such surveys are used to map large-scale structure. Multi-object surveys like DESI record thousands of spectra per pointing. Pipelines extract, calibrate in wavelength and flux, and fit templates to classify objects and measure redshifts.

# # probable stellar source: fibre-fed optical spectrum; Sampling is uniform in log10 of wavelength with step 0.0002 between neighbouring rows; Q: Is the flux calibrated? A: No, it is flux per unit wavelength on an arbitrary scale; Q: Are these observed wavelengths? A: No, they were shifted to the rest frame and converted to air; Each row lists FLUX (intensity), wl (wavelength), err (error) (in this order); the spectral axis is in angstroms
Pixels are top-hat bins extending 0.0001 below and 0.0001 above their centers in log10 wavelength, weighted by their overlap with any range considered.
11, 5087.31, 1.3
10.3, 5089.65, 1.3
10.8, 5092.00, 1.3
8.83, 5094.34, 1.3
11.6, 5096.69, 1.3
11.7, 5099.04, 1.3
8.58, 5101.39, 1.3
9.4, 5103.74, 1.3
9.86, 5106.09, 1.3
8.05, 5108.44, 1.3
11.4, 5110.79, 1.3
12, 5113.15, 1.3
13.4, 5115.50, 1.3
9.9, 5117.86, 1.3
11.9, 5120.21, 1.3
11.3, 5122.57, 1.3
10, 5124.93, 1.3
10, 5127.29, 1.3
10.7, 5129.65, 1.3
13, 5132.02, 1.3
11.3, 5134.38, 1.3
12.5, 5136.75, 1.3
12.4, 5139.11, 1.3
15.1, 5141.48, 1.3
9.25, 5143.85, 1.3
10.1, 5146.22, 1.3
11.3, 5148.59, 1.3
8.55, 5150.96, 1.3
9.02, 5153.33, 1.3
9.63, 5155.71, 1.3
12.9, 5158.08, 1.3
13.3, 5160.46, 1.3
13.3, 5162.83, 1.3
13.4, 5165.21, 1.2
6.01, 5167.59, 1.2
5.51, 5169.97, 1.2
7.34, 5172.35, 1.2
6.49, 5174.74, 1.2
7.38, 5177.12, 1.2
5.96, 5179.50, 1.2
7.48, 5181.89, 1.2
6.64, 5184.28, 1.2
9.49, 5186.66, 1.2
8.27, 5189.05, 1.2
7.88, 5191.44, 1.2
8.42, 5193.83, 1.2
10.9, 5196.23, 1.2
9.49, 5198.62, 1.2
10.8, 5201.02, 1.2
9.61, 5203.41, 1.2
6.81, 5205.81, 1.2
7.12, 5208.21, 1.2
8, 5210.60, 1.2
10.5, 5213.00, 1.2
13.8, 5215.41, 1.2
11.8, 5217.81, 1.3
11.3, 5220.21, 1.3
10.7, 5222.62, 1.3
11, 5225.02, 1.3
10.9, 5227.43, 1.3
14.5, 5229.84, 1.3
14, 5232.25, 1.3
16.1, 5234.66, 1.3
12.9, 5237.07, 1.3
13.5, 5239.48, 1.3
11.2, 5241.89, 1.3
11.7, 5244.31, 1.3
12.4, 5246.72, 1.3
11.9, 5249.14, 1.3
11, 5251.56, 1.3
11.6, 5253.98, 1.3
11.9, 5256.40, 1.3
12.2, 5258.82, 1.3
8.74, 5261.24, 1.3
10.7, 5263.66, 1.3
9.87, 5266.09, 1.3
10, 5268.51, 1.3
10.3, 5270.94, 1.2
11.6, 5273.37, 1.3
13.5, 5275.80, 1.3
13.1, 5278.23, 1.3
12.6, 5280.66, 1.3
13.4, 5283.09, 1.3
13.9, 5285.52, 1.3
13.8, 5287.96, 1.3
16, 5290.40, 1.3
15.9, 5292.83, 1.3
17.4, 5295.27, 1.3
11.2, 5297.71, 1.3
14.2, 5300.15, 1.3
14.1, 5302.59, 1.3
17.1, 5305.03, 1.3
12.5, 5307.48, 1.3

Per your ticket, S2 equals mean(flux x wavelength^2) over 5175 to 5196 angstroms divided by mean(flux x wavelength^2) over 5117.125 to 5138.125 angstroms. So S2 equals 0.71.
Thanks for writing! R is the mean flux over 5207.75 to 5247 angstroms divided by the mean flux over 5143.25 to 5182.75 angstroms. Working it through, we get 1.3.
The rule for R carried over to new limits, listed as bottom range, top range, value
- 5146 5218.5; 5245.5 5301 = 1.35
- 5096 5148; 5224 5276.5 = 1.07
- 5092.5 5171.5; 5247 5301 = 1.16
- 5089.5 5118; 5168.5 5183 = 0.64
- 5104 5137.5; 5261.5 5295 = 1.15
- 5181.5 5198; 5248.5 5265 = 1.30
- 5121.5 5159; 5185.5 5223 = 0.87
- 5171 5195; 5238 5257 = 1.58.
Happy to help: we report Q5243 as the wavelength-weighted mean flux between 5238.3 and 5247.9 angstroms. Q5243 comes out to 12.2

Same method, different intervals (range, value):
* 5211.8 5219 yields 12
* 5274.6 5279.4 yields 13.3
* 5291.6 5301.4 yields 14.7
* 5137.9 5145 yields 12.3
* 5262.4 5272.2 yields 10.2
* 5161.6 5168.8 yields 10.9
